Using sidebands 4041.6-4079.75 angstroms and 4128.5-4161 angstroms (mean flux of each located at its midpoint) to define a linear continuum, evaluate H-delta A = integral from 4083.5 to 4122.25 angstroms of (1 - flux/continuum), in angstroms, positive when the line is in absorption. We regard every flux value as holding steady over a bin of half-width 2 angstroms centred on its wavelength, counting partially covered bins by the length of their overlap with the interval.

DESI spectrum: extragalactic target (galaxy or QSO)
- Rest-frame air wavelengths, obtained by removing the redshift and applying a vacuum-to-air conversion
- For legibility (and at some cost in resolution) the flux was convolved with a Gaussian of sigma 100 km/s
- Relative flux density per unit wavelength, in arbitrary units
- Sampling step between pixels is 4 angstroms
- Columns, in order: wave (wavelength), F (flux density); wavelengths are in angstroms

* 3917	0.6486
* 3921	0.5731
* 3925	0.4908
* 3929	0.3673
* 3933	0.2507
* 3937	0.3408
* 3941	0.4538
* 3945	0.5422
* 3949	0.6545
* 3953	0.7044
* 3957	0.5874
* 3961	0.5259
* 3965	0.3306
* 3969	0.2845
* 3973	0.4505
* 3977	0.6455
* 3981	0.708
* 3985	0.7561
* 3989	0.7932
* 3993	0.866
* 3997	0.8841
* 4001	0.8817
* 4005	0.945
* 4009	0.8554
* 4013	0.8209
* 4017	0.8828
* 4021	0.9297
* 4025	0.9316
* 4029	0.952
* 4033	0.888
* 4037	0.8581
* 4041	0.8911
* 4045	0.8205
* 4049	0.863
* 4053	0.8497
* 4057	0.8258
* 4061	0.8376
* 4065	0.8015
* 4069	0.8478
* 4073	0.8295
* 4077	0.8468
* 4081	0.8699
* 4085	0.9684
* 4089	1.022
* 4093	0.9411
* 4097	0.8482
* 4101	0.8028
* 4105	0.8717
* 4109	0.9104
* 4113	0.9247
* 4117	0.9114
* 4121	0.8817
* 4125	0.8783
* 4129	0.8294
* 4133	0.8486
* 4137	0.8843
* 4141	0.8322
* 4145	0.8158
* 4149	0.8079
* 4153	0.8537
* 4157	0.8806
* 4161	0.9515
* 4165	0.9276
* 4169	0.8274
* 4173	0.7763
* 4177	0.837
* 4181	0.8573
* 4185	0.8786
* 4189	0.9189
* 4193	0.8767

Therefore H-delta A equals -2.9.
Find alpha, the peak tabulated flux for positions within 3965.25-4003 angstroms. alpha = 0.8841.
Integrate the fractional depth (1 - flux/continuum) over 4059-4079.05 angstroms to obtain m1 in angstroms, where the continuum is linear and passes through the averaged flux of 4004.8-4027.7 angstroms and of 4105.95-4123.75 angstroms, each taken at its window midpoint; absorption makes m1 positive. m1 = 1.5 angstroms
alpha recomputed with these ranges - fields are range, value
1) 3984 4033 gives 0.952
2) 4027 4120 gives 1.022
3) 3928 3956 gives 0.7044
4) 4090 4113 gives 0.9411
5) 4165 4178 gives 0.9276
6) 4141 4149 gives 0.8322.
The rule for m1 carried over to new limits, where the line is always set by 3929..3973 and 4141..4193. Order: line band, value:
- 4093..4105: -1.9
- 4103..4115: -2.4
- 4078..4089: -3.5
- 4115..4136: -2.3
